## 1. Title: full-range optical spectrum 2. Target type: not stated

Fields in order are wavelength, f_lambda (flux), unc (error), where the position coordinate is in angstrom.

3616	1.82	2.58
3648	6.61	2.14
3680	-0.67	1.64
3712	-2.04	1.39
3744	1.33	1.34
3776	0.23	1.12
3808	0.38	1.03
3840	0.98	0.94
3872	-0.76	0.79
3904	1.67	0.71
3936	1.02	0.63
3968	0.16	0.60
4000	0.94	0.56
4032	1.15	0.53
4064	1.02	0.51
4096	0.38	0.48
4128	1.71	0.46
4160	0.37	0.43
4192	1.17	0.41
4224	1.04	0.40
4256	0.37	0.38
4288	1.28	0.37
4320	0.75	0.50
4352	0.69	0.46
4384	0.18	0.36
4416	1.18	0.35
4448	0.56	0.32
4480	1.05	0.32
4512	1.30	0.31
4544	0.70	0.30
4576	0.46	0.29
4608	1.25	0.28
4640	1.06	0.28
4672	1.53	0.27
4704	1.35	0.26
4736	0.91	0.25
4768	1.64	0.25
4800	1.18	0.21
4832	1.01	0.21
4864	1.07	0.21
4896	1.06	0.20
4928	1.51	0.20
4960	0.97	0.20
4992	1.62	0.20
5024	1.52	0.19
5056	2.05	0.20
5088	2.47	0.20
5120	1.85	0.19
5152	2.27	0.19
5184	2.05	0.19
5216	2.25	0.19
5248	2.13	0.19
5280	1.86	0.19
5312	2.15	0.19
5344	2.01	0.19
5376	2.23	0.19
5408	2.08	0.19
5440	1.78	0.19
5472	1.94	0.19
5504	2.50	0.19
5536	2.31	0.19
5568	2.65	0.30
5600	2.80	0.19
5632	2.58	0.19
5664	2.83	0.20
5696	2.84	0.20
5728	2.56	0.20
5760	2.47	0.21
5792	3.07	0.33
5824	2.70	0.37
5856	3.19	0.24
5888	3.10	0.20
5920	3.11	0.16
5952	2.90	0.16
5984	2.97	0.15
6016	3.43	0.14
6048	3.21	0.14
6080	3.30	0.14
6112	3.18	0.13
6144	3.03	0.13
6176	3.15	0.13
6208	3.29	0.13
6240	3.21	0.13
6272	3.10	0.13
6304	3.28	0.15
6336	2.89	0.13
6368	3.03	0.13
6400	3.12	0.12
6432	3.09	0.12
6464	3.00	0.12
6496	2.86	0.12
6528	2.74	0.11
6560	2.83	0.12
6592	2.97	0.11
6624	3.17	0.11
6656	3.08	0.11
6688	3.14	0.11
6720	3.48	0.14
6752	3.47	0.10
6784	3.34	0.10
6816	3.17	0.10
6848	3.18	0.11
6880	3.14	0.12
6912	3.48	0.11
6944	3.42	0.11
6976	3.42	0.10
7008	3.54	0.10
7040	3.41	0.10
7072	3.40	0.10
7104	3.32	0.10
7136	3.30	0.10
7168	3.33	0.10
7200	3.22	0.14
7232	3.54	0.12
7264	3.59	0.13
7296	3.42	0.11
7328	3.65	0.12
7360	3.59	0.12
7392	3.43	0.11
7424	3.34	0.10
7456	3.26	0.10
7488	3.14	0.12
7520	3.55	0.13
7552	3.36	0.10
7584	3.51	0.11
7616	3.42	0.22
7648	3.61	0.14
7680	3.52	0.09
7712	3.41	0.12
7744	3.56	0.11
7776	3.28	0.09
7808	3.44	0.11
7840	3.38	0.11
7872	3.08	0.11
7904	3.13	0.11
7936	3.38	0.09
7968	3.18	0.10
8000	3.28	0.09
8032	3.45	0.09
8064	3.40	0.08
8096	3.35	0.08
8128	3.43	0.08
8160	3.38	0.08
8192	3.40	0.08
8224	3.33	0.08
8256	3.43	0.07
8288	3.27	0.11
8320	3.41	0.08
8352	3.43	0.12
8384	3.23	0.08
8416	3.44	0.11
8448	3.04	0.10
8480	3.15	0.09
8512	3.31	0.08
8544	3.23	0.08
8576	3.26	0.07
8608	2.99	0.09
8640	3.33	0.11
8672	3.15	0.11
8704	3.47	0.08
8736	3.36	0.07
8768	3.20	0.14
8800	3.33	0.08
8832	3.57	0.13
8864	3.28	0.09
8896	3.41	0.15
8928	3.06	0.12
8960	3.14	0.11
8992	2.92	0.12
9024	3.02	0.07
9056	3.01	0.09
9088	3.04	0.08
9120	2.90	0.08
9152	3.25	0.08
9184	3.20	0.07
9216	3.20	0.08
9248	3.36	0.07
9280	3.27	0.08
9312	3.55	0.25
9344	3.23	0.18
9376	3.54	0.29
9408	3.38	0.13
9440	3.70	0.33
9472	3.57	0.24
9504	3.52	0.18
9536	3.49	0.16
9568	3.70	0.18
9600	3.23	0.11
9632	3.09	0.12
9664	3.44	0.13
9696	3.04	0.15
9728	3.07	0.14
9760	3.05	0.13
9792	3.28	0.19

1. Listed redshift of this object 0.262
